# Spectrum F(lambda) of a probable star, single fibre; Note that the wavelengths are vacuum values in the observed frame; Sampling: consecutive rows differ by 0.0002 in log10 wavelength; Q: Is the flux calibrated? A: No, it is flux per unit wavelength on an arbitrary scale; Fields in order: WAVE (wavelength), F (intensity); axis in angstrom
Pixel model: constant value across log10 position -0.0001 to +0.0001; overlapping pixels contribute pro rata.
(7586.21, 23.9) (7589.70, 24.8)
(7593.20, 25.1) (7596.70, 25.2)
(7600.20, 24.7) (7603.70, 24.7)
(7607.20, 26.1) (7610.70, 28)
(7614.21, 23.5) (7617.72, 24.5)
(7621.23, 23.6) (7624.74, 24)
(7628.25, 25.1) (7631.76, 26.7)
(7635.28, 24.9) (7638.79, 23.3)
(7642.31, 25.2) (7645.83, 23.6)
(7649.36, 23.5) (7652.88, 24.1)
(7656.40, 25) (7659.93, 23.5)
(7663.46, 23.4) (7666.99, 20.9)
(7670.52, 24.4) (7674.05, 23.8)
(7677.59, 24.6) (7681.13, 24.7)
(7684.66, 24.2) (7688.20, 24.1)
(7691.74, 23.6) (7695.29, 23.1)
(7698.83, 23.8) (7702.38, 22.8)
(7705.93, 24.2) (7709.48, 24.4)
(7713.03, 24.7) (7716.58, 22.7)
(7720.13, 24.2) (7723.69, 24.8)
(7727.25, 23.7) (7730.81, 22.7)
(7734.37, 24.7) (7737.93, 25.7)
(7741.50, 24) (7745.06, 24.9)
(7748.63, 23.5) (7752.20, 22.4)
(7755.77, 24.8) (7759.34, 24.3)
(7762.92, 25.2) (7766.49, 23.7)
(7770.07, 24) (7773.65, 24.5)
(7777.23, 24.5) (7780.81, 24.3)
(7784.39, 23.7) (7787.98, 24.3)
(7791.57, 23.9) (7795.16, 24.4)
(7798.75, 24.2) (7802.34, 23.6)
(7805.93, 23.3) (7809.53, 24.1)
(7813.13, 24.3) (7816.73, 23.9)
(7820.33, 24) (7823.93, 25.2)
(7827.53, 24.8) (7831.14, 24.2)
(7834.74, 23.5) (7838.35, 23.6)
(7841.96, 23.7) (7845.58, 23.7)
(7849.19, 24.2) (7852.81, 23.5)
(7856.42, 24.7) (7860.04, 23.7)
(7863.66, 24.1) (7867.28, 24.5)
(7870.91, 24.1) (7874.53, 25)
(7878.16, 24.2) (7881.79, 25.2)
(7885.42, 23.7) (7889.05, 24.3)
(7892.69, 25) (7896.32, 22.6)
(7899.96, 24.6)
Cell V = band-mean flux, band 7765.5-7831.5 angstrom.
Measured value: 24.2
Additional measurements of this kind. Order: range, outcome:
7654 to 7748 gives 23.9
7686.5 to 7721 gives 23.7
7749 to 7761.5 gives 23.8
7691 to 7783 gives 24.1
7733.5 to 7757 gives 24.3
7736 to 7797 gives 24.2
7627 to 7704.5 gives 24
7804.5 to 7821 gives 23.9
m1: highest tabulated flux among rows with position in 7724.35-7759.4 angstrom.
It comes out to 25.7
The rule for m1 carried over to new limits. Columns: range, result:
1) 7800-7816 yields 24.3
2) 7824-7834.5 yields 24.8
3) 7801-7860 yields 25.2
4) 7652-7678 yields 25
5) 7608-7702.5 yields 28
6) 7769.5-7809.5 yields 24.5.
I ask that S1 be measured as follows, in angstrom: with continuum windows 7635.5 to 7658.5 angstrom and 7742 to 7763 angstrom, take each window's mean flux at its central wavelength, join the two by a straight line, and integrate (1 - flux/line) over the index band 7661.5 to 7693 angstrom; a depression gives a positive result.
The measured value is 0.5 angstrom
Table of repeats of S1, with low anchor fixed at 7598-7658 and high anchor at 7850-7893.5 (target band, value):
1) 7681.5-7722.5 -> 1.3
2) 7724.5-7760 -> 0.7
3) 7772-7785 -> 0.1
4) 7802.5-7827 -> 0.3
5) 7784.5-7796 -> 0.2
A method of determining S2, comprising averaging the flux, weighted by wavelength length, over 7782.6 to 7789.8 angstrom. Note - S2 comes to 24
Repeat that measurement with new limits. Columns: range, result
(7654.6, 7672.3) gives 23.4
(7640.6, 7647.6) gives 24.4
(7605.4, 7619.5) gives 25.5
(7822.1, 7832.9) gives 24.7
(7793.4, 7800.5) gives 24.3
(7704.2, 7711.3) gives 24.3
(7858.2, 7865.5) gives 23.9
